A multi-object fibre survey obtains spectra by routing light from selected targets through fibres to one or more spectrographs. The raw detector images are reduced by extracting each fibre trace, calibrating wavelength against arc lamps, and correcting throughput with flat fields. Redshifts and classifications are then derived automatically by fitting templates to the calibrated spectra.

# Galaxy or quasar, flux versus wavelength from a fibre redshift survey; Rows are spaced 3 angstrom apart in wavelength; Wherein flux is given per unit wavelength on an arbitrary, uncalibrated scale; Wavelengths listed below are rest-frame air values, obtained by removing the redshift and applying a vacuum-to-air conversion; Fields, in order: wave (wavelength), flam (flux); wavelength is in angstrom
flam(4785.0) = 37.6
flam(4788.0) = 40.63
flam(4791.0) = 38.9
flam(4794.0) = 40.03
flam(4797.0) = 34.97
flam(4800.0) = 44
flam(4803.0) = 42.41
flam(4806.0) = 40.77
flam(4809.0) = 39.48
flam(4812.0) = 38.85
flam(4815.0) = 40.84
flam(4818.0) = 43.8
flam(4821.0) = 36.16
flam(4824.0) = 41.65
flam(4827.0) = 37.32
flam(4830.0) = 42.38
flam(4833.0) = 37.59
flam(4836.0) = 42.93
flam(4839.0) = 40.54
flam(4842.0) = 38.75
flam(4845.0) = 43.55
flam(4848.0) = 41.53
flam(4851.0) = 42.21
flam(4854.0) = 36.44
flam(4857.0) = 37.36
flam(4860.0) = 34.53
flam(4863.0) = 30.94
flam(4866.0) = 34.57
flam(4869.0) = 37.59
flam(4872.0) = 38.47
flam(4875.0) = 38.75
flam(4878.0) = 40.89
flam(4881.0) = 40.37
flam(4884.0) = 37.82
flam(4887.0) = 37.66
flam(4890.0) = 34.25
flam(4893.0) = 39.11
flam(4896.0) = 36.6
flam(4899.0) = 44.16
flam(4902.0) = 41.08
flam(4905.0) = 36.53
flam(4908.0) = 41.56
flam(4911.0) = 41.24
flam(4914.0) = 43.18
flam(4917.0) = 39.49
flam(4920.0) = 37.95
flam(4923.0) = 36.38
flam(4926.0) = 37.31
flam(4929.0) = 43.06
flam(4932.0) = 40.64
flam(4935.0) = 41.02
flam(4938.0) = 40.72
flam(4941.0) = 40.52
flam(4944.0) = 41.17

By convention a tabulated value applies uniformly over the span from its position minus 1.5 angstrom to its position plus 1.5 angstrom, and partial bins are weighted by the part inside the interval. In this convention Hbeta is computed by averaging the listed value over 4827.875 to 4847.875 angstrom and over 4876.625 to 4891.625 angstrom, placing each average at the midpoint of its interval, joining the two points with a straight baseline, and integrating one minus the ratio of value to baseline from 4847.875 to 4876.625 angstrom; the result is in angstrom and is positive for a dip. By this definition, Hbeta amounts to 1.8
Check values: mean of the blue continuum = 40.9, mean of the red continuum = 38.2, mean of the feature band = 37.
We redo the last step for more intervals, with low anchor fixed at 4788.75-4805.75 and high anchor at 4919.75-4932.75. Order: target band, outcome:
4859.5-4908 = 1.9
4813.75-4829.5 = -0.1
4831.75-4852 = -0.6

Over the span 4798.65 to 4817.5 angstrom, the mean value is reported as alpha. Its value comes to 41.2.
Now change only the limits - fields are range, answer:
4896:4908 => 40.2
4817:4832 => 40.1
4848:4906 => 38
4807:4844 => 40.1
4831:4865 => 38.8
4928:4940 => 41.3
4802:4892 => 39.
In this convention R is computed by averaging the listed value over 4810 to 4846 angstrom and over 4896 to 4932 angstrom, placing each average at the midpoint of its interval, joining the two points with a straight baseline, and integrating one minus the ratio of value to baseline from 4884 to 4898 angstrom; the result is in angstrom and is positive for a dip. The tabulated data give 1.0 angstrom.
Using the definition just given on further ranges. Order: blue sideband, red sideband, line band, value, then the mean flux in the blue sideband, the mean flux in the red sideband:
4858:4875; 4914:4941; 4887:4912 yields -0.85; 35.6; 39.8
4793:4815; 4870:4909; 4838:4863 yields 0.42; 40.1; 39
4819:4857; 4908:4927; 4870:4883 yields 0.10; 40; 39.5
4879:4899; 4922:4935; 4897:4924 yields -0.83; 38.2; 39.7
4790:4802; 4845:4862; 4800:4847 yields -1.73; 39.6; 38.6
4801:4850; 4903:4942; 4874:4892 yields 0.86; 40.6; 40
